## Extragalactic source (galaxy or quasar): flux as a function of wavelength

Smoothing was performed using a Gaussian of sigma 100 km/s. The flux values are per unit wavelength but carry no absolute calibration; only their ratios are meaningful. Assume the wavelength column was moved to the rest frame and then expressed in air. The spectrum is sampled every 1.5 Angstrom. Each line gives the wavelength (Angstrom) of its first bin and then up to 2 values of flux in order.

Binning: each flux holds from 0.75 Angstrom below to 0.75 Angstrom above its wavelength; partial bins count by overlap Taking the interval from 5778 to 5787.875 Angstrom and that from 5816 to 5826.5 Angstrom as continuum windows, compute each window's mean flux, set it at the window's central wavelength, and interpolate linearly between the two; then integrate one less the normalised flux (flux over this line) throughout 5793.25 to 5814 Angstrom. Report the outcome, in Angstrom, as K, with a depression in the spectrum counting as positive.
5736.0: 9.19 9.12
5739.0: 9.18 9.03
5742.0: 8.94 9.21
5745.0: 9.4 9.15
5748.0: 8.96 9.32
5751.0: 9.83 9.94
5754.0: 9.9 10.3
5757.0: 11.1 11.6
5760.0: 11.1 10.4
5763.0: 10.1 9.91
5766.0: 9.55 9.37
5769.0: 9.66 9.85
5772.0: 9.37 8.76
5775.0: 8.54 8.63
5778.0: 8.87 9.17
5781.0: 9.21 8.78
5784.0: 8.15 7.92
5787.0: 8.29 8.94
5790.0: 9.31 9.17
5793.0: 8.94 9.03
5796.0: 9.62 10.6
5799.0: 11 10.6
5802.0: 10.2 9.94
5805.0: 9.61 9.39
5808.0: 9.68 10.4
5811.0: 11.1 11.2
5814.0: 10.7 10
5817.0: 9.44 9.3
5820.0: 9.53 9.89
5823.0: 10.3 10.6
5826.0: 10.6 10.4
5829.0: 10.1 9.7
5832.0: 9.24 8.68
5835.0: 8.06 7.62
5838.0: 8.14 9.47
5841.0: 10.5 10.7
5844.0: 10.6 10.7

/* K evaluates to -1.9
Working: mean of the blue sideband 8.61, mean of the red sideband 9.94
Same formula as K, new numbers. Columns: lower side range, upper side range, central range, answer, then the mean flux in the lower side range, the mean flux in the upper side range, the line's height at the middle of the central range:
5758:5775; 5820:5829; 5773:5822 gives 2.8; 9.88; 10.3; 10.1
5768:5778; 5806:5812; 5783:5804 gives 0.8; 9.12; 10.2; 9.75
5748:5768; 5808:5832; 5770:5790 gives 2.6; 10.2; 10.2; 10.2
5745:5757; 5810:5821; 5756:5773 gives -0.6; 9.71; 10.2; 9.81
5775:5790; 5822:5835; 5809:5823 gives -1.0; 8.69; 9.84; 9.53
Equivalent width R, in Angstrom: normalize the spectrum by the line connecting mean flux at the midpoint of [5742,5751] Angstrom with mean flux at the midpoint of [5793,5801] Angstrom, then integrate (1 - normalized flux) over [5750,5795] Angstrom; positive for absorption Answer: 0.8 Angstrom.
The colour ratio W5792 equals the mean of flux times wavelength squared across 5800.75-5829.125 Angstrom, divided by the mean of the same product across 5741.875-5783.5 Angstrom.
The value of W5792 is 1.1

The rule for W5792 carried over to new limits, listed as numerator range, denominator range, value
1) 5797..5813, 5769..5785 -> 1.16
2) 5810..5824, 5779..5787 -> 1.20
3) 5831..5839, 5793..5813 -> 0.84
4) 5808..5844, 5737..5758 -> 1.06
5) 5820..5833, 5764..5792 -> 1.13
